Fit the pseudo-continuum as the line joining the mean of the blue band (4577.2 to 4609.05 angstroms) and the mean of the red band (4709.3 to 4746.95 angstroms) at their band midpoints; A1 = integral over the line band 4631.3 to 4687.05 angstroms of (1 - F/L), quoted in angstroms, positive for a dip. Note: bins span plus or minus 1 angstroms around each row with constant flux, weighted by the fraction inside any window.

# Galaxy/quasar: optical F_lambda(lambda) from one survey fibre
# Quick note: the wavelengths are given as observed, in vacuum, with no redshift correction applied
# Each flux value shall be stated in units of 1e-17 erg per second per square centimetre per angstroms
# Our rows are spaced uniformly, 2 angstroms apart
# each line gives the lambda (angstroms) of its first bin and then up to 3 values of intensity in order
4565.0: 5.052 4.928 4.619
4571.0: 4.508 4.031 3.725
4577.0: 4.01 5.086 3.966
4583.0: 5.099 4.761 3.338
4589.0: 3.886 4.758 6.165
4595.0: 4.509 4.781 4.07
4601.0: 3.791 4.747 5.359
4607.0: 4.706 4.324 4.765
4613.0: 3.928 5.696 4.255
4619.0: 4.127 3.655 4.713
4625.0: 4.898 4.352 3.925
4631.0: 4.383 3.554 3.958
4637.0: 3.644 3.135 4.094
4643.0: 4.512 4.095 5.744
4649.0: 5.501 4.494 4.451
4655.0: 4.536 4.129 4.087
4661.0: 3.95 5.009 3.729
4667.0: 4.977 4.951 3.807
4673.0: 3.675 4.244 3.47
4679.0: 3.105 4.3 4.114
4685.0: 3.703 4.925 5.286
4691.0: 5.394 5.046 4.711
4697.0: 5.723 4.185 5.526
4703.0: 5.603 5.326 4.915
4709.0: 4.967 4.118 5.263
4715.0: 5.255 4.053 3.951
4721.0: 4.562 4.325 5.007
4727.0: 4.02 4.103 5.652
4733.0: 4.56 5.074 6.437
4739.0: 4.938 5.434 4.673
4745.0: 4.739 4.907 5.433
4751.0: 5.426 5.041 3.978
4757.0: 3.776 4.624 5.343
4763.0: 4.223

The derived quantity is 5.7 angstroms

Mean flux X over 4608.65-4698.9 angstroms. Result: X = 4.38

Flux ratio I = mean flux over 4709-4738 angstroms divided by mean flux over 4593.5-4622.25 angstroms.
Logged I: 1.1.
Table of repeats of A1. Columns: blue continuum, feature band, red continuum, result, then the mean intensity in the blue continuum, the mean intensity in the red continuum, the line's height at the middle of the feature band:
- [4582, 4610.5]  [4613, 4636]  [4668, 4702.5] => 1.32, 4.6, 4.5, 4.56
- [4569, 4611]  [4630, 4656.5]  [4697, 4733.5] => 1.73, 4.49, 4.77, 4.61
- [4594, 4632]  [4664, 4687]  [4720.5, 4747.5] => 3.15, 4.47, 4.89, 4.69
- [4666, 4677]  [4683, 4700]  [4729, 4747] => -1.18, 4.25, 5.11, 4.51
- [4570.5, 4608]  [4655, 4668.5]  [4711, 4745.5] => 0.87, 4.49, 4.81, 4.65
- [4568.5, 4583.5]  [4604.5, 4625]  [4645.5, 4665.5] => -0.43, 4.35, 4.57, 4.46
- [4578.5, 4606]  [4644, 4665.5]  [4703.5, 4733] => 0.46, 4.59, 4.69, 4.64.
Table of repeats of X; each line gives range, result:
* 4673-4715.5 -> 4.69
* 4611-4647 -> 4.23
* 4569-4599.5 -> 4.46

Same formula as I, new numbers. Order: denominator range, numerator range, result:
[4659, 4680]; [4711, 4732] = 1.12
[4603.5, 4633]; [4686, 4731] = 1.08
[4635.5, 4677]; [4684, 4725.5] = 1.12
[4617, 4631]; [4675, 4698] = 1.05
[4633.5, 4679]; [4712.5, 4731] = 1.07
